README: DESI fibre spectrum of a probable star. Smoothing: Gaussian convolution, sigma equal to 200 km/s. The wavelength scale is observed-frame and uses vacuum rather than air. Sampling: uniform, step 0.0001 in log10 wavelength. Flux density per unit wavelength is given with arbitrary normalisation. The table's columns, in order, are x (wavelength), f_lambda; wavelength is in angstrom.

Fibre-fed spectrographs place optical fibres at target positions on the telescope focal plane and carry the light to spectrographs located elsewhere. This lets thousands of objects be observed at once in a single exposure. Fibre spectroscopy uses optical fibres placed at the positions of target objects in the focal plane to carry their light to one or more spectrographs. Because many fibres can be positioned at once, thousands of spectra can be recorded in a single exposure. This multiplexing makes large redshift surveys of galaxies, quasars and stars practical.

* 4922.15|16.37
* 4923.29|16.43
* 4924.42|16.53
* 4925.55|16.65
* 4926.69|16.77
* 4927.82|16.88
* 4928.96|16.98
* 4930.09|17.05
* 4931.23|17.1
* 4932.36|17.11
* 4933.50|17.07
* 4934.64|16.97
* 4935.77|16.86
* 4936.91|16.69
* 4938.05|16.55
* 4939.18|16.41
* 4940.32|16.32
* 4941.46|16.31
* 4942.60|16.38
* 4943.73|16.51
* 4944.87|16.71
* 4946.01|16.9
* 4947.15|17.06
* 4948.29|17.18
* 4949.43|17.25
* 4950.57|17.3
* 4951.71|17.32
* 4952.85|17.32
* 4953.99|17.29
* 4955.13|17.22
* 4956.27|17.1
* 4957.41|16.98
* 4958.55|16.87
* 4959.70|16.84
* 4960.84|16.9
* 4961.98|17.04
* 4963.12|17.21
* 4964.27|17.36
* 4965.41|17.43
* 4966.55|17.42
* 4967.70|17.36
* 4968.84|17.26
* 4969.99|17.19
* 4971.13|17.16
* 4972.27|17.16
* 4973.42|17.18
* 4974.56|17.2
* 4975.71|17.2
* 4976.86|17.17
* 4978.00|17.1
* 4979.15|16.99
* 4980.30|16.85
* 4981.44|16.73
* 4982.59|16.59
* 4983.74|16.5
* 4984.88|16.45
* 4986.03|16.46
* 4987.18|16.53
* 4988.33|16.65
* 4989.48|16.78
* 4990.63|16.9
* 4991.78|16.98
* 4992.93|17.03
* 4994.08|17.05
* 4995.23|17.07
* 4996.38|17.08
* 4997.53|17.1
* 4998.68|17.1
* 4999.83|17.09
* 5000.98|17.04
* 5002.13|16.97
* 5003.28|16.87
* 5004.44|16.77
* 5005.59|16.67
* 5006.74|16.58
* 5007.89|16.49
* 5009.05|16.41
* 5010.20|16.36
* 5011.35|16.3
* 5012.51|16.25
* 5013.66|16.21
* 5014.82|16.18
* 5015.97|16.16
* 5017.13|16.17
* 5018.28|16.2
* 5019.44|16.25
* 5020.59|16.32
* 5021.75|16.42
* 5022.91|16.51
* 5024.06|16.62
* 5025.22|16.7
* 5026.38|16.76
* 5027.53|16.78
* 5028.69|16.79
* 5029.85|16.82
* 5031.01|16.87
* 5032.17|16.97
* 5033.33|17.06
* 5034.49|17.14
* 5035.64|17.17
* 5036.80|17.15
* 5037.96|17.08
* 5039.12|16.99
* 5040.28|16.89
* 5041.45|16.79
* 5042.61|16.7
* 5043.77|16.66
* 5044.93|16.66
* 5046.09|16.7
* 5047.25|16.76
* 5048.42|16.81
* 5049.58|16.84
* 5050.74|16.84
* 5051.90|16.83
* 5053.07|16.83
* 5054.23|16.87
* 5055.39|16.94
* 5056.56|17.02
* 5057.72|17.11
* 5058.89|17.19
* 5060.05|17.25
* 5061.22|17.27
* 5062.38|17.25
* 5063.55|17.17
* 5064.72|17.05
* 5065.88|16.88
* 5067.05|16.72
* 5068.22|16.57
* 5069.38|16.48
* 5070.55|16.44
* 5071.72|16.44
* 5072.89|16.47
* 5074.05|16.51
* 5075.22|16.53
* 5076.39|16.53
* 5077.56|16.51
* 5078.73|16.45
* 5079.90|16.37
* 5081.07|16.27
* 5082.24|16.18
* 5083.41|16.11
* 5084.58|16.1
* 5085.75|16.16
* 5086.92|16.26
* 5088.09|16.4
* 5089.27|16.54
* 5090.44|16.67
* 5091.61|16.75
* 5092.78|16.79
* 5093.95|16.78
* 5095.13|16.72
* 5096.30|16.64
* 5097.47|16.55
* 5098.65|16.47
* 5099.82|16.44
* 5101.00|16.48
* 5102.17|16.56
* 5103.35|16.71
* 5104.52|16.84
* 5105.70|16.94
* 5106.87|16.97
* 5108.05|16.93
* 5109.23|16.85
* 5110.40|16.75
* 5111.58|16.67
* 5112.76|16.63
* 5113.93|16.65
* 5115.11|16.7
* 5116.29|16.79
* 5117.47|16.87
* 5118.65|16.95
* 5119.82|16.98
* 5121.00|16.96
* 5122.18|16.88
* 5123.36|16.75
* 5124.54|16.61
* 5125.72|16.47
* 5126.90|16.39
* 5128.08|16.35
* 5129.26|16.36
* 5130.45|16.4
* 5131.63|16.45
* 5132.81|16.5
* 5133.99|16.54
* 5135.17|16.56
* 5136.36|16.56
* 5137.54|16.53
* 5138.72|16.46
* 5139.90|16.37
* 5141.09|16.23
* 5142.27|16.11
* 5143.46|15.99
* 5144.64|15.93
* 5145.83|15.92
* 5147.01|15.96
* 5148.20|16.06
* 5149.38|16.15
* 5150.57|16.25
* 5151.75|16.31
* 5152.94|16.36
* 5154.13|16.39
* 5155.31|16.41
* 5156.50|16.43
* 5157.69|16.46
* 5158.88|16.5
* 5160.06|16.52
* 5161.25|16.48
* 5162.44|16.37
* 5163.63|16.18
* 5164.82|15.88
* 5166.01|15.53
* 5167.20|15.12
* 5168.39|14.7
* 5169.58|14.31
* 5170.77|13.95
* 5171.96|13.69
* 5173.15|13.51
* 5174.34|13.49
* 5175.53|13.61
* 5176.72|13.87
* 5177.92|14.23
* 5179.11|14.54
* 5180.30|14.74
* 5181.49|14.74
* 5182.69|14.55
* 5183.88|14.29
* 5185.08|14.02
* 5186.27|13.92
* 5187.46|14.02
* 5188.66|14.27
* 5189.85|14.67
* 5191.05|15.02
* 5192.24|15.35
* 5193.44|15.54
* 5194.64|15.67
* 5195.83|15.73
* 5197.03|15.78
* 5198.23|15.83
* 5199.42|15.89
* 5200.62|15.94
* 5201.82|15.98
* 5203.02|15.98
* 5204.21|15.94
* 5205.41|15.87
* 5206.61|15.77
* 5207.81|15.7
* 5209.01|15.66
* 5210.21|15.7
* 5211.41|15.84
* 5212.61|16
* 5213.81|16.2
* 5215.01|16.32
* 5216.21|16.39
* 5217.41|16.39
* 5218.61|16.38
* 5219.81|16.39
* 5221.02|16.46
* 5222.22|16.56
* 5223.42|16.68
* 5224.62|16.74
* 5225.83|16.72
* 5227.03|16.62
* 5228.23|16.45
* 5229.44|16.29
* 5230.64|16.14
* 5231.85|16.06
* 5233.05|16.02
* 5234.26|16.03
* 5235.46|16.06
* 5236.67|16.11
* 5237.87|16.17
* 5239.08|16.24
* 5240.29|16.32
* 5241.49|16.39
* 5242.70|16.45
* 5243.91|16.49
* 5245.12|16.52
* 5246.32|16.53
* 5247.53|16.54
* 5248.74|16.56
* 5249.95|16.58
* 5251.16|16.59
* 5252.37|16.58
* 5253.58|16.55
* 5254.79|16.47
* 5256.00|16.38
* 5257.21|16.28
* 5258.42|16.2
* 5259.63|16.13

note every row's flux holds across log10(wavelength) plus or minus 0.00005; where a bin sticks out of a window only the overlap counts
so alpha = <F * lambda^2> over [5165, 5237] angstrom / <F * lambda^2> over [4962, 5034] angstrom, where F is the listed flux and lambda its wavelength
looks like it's 1.00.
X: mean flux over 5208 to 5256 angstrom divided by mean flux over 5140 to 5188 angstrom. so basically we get 1.1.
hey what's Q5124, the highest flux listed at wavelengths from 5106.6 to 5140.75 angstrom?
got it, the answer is 16.98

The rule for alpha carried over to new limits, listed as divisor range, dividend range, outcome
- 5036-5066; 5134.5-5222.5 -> 0.97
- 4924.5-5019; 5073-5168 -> 1.04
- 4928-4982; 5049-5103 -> 1.03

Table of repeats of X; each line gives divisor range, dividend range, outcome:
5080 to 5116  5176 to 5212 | 0.91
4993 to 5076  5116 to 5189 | 0.94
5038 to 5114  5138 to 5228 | 0.94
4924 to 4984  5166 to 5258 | 0.92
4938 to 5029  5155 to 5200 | 0.89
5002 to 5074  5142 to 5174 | 0.94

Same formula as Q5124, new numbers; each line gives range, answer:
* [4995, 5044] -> 17.17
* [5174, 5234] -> 16.74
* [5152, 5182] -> 16.52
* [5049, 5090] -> 17.27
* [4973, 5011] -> 17.2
